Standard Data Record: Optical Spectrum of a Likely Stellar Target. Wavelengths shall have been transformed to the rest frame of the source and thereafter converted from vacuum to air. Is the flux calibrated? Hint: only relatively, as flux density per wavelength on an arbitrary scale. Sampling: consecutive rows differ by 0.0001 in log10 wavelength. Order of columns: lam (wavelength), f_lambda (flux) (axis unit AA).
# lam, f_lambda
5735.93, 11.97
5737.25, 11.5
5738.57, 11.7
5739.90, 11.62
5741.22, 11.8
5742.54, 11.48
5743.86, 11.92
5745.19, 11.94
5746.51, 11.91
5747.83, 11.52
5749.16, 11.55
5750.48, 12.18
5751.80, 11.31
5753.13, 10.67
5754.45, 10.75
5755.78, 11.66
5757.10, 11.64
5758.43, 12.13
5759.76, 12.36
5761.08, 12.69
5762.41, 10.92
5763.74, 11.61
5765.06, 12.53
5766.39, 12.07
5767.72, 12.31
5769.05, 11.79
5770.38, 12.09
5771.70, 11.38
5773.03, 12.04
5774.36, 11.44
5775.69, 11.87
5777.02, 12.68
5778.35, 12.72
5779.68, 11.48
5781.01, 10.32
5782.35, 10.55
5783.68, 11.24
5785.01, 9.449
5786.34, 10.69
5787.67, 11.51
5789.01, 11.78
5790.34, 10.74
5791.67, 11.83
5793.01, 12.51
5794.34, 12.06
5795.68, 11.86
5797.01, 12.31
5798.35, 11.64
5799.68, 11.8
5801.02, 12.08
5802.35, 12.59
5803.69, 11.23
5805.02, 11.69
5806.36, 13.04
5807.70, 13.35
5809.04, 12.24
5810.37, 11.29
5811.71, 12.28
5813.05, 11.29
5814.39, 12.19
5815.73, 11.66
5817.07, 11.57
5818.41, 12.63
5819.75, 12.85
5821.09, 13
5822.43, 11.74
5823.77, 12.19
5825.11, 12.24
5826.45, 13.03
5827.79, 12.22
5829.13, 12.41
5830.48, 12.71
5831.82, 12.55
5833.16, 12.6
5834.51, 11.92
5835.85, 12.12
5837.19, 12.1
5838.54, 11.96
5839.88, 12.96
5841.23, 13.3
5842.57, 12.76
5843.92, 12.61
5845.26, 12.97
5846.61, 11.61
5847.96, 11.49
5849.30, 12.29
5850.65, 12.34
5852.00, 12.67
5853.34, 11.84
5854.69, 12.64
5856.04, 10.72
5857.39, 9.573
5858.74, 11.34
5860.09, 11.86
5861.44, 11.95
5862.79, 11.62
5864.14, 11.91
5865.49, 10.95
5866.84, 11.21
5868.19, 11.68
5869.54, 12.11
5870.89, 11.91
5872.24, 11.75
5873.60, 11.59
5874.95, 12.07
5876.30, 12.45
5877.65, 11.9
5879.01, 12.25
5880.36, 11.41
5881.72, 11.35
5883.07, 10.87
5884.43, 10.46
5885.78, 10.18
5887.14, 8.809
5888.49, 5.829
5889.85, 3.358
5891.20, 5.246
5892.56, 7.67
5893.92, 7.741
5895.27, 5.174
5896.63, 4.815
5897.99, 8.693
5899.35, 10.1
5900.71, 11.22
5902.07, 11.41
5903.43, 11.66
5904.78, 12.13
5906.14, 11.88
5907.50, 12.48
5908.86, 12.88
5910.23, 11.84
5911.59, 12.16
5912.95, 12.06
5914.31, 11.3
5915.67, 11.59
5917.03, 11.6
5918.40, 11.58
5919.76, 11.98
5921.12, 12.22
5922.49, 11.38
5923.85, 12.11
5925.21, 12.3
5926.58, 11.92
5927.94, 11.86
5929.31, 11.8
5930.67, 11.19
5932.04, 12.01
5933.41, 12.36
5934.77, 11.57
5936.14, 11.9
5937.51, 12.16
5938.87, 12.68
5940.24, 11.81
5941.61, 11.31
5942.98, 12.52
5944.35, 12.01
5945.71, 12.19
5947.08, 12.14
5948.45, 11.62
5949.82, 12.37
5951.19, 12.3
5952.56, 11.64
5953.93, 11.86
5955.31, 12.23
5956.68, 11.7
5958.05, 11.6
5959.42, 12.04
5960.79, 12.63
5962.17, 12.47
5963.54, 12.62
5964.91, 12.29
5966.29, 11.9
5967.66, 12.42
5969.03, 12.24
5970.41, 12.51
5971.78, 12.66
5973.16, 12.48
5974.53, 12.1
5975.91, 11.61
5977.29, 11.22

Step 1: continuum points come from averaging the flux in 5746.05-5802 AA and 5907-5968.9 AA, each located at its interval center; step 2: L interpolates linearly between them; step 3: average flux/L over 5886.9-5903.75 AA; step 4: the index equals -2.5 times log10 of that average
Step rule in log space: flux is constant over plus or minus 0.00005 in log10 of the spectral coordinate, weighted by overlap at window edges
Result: 0.47 mag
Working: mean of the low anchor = 11.7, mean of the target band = 7.72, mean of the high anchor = 12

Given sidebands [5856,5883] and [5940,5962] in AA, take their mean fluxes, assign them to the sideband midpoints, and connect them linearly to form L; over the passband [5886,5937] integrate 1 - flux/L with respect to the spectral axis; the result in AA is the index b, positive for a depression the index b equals 5.7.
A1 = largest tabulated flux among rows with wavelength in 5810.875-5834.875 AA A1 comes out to 13.03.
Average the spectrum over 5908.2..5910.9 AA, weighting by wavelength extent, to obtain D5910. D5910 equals 12.3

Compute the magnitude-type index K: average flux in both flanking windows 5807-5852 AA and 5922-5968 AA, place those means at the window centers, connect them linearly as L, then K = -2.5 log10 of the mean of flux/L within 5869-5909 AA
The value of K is 0.21 mag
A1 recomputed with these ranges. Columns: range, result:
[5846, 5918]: 12.88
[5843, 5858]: 12.97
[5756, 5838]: 13.35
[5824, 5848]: 13.3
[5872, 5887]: 12.45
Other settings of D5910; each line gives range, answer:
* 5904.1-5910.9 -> 12.2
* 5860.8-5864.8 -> 11.8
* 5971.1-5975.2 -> 12.4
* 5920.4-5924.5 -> 11.9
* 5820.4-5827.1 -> 12.4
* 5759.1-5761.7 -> 12.6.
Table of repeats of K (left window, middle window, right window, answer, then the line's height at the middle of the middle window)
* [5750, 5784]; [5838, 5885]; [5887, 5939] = -0.08 mag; 11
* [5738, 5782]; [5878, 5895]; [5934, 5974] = 0.34 mag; 12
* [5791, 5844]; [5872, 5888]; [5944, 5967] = 0.09 mag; 12.2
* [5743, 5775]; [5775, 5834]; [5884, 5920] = -0.08 mag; 11.1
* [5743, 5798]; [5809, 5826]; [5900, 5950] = -0.03 mag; 11.7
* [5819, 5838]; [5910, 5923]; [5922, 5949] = 0.02 mag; 12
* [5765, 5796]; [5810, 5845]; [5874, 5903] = -0.17 mag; 10.6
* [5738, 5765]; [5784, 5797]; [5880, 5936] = 0.00 mag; 11.4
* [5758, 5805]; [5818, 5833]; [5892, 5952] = -0.08 mag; 11.6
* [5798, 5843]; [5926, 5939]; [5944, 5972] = 0.02 mag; 12.2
